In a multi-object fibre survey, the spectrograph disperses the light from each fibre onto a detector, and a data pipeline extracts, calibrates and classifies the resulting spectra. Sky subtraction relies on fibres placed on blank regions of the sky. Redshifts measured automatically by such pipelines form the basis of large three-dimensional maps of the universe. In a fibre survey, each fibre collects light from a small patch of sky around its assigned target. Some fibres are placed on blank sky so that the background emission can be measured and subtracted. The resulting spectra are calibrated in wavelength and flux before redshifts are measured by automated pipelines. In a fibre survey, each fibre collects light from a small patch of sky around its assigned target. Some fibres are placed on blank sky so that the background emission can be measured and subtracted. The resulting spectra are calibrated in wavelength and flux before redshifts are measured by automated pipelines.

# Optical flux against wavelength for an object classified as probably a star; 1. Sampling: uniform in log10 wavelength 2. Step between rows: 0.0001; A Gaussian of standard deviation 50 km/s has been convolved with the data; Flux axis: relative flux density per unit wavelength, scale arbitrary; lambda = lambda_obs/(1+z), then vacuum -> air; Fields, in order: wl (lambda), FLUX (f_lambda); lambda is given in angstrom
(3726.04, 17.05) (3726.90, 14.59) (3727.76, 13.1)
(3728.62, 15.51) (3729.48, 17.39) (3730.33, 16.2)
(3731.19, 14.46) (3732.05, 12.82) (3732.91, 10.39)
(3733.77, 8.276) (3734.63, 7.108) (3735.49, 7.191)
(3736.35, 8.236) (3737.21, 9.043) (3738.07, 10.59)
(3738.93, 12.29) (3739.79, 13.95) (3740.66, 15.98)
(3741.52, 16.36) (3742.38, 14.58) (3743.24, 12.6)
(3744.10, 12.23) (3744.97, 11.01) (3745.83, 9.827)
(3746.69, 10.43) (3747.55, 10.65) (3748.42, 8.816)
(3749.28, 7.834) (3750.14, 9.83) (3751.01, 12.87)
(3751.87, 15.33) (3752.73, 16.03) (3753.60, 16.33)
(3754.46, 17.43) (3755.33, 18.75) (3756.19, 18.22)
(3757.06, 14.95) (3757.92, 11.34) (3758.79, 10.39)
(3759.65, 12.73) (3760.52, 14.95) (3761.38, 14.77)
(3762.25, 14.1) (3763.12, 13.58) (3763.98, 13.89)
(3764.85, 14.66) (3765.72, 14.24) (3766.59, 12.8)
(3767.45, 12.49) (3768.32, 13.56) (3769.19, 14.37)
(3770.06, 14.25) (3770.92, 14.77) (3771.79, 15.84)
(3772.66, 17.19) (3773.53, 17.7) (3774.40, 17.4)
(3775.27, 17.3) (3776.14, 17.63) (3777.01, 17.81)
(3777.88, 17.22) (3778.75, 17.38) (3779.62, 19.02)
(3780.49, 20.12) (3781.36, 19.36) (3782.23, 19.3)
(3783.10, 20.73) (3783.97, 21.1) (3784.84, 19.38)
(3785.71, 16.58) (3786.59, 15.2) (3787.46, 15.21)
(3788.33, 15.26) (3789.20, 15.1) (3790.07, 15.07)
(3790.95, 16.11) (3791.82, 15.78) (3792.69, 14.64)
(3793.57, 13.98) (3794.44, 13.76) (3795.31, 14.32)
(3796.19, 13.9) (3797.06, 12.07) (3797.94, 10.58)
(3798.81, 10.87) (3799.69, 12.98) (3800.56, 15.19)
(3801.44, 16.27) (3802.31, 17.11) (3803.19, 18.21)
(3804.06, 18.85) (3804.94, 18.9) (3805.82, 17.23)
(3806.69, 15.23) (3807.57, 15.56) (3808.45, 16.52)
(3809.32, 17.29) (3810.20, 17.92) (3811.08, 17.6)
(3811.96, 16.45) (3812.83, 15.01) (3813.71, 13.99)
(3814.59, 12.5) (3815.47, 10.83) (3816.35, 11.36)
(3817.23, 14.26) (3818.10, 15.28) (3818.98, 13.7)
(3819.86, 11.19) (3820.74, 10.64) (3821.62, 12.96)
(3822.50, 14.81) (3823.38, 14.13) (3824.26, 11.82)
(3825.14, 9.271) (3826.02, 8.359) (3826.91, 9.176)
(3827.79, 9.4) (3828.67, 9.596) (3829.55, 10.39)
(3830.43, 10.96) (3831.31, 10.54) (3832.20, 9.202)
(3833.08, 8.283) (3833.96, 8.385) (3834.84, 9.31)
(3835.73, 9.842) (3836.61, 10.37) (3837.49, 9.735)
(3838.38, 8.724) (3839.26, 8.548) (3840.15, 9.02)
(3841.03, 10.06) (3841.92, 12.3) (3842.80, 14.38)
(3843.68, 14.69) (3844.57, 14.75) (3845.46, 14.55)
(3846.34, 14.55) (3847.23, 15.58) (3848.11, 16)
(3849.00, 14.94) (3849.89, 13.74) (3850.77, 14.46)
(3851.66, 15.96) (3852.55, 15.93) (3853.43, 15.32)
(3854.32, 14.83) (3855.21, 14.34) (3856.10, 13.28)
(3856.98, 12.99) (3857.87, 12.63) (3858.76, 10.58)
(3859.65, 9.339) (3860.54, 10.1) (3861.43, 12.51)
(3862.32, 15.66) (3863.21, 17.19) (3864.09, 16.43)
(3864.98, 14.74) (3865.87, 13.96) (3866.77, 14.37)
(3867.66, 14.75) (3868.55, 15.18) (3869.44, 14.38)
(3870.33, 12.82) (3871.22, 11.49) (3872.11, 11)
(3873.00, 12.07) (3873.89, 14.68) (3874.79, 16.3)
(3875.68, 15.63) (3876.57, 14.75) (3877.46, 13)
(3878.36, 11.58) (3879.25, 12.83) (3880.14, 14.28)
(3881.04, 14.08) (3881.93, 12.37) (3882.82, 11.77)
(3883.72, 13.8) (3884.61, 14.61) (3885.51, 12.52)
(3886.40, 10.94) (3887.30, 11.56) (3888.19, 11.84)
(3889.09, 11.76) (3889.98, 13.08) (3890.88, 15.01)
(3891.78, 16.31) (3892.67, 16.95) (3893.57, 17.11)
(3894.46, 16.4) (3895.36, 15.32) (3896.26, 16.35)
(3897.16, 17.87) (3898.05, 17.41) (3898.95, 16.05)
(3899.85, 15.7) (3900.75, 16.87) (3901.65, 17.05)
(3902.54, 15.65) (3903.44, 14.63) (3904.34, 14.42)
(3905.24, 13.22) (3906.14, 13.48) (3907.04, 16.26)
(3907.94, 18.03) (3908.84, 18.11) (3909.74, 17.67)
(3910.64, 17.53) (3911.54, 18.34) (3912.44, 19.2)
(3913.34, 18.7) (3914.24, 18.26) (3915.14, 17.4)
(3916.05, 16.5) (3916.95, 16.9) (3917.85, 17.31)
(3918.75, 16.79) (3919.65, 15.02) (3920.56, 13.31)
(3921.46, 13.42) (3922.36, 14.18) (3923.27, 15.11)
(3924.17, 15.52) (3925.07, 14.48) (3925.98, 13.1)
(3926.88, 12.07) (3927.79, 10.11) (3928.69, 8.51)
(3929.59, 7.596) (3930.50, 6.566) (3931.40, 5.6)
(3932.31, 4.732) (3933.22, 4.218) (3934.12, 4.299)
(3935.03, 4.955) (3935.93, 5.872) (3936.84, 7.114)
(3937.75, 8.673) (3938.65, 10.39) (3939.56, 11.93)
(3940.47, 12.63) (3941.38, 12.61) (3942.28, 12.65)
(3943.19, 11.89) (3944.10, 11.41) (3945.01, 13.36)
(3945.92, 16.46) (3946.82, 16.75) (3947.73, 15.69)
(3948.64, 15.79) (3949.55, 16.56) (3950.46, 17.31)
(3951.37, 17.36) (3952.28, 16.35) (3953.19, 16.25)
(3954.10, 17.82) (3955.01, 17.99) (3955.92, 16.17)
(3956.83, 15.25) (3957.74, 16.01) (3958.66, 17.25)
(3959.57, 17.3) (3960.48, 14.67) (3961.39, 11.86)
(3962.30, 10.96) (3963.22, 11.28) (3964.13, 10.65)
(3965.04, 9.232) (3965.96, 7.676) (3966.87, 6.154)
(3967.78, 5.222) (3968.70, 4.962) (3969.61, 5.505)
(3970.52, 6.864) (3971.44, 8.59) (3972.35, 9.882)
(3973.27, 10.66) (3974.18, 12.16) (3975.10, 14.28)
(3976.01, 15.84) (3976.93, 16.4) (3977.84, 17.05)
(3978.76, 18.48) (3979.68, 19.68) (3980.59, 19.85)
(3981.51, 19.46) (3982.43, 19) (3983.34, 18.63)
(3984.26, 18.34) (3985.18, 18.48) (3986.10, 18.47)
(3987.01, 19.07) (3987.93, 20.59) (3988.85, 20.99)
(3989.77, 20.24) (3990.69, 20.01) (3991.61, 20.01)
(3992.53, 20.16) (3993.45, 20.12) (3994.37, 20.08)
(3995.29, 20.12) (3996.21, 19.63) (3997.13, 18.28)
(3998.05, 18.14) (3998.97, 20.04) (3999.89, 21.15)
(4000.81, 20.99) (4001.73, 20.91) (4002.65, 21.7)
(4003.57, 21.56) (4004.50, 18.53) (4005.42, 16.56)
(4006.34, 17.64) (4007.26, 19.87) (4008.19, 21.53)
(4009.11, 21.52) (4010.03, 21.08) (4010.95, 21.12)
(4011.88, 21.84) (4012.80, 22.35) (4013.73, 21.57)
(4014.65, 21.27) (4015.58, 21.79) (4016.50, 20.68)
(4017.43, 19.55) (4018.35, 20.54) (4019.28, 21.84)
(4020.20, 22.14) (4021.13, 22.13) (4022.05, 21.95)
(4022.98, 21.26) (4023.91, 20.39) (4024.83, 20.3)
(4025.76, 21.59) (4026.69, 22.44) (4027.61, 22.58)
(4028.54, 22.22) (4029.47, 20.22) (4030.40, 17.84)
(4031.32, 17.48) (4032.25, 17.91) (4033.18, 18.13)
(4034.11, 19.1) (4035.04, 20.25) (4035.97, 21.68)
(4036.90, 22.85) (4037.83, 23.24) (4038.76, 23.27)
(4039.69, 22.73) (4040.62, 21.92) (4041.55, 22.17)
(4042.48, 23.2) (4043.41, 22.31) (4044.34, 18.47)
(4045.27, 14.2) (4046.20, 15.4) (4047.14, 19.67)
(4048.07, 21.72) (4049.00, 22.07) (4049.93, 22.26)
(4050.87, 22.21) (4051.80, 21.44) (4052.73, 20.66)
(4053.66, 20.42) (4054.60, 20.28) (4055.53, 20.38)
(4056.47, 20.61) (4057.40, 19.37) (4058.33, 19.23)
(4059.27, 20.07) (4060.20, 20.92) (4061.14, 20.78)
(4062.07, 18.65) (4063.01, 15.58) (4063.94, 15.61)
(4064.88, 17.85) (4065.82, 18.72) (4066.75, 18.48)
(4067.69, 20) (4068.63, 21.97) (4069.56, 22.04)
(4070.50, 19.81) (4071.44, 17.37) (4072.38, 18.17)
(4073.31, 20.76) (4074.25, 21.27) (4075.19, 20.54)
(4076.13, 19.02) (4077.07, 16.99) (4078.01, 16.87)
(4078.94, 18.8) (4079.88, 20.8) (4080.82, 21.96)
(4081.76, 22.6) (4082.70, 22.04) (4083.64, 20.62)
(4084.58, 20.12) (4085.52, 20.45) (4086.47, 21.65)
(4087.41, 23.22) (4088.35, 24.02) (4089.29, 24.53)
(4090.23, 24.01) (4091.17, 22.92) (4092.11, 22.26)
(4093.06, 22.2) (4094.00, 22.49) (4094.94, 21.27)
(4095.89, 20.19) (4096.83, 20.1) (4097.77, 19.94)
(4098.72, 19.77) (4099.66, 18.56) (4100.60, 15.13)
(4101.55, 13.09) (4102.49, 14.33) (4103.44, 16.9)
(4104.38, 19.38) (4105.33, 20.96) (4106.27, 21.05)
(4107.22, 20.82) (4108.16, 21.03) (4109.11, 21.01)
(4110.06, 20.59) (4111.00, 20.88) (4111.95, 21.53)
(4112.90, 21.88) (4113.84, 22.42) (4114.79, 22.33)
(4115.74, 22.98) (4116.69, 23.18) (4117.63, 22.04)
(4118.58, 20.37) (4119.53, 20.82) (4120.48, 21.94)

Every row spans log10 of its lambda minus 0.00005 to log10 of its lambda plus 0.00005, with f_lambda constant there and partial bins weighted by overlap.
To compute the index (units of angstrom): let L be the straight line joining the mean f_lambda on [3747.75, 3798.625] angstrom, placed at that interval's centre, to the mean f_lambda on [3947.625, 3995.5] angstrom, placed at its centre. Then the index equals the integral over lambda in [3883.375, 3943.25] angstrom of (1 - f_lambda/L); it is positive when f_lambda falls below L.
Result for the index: 6.8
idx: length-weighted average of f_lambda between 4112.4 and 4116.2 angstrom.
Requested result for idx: 22.4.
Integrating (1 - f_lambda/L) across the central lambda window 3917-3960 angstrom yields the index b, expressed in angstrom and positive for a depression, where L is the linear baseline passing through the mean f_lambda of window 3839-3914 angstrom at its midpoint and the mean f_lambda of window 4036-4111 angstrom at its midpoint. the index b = 9.1 angstrom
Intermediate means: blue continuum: 14.4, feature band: 12.8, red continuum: 20.3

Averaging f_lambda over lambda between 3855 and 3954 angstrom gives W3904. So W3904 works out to 13.8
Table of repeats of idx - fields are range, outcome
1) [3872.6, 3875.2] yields 14.3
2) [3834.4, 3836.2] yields 9.58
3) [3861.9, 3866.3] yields 15.6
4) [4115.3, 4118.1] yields 22.8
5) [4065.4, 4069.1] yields 19.8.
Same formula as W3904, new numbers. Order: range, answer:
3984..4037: 20.3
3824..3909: 13.4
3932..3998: 14.3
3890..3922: 16.4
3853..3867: 13.6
